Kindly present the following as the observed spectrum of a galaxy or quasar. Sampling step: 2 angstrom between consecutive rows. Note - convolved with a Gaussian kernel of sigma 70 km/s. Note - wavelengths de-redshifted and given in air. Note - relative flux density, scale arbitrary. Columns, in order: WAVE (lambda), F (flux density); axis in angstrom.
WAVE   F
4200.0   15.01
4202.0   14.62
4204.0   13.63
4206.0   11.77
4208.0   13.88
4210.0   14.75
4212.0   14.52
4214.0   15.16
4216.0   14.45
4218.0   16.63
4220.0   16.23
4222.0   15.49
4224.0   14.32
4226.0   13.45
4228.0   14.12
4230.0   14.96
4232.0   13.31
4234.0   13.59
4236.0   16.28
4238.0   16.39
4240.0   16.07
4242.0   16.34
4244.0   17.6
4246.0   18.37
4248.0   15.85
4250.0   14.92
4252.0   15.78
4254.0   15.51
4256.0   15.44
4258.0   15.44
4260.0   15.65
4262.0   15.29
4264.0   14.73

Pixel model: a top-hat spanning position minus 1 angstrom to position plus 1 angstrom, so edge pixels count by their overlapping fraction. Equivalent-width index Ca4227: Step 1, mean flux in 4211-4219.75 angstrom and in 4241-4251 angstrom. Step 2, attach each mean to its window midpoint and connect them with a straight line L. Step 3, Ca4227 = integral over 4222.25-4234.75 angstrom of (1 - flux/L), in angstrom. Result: 1.4 angstrom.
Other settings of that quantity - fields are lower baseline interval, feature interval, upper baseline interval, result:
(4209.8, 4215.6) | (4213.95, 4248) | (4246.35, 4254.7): -0.5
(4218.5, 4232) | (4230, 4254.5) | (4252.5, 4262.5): -1.1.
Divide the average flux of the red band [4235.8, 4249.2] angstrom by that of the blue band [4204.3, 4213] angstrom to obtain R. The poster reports 1.2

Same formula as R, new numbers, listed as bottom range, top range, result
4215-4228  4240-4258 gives 1.08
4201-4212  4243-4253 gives 1.20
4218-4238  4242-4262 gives 1.08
